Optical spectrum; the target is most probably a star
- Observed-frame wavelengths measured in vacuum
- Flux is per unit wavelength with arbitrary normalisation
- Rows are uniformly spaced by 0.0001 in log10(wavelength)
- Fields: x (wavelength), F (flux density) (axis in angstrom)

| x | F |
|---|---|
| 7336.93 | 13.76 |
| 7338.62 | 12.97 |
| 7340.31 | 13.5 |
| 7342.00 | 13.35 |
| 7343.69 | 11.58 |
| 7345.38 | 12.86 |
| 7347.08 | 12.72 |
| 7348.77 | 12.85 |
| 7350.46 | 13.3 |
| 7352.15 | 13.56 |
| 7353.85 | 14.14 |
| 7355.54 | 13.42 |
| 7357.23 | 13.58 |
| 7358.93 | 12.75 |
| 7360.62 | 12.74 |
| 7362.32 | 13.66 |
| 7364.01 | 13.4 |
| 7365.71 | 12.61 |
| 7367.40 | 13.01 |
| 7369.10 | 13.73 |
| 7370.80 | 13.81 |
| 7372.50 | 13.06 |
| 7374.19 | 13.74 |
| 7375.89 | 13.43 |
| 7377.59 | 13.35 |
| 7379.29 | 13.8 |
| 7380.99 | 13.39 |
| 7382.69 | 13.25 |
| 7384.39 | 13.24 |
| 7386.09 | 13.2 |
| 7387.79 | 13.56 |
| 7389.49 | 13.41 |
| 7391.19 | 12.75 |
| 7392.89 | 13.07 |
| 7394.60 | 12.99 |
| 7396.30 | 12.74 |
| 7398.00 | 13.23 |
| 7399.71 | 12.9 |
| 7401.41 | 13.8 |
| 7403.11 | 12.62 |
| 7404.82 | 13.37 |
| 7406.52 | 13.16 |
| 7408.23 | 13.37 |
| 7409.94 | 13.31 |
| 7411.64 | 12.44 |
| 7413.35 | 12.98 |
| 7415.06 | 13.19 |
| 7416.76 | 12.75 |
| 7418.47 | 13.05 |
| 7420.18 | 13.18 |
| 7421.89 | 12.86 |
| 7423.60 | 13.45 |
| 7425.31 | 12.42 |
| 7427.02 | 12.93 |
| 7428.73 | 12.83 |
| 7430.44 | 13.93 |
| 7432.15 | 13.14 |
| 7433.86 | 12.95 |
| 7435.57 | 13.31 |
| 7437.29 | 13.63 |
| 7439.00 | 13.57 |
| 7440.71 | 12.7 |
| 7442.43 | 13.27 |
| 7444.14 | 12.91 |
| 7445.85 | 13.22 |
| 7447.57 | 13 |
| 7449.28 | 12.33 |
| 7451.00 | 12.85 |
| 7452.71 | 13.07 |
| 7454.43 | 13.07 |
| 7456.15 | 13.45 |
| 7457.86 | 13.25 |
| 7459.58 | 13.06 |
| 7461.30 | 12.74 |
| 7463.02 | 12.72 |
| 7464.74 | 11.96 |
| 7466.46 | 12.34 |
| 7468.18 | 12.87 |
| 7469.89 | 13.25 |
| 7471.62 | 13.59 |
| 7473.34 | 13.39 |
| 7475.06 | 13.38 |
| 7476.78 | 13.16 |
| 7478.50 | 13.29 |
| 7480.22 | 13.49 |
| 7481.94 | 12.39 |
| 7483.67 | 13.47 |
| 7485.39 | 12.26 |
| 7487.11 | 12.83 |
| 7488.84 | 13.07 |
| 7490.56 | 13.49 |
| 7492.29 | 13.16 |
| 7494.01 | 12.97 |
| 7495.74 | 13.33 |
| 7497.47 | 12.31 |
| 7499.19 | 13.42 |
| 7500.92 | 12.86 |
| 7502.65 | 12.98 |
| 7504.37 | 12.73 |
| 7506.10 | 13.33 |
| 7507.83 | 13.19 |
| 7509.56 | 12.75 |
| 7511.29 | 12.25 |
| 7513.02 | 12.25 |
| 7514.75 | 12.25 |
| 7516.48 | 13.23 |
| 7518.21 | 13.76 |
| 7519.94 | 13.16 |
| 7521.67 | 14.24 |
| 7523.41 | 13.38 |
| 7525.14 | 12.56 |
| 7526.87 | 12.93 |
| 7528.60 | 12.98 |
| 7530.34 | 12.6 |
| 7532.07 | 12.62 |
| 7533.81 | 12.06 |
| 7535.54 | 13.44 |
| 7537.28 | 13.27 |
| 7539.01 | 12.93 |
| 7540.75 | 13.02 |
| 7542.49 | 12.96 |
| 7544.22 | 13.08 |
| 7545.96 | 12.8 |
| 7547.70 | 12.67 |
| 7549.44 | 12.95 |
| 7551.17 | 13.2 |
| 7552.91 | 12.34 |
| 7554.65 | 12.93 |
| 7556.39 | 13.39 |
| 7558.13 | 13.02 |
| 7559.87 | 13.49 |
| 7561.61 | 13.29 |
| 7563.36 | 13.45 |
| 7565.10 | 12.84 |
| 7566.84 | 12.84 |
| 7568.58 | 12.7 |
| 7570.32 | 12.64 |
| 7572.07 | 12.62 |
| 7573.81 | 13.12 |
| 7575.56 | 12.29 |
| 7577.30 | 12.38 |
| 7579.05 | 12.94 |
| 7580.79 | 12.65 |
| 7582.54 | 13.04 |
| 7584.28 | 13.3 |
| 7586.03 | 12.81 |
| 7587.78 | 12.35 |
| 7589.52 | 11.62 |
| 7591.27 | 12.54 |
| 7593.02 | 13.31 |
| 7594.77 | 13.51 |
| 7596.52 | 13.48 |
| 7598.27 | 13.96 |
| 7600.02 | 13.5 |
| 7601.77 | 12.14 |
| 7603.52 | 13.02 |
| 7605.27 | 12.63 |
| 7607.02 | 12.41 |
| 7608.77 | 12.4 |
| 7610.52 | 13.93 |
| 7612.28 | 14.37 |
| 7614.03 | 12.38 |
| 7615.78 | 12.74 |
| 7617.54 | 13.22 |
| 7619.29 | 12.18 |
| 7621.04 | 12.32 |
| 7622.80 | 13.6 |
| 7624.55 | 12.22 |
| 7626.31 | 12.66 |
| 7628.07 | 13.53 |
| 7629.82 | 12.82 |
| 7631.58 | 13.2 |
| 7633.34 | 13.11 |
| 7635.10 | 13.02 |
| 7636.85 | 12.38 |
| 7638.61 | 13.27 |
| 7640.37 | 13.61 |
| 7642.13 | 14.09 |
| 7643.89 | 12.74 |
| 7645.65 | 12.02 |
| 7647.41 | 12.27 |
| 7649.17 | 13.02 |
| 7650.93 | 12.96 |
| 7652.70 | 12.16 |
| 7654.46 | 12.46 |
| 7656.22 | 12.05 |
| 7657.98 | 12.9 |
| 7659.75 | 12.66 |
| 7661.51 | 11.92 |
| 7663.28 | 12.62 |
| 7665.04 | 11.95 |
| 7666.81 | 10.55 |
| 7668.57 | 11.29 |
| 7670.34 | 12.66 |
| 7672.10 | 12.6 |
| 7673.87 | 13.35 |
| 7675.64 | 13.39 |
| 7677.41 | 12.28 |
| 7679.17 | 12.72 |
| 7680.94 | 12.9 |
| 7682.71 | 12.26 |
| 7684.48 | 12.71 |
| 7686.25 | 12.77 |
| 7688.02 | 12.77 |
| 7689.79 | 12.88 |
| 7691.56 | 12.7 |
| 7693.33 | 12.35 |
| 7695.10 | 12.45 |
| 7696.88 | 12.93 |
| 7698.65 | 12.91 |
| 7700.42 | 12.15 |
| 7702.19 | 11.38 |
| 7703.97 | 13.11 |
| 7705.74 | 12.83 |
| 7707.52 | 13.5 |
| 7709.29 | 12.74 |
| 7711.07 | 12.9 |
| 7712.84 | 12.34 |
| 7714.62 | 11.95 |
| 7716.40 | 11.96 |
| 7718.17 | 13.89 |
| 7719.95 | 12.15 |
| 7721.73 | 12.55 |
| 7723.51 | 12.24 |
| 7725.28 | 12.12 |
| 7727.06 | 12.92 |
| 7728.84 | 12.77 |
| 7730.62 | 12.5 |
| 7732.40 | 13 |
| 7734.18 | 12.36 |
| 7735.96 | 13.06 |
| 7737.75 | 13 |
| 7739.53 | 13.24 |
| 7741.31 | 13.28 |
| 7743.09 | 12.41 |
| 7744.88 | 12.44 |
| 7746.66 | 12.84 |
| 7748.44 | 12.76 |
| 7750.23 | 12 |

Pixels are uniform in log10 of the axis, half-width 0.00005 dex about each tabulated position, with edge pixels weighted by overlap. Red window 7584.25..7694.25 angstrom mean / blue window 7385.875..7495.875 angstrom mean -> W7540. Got 0.98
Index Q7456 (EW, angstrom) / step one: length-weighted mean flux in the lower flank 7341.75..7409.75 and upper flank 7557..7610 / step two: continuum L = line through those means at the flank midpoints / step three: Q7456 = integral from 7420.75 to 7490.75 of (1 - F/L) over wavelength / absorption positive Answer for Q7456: 0.2 angstrom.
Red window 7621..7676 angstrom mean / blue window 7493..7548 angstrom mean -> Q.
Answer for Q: 1.0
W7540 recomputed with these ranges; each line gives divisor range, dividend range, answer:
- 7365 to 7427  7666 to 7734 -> 0.95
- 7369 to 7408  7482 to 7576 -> 0.98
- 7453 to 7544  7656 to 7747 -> 0.97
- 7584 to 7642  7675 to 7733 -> 0.97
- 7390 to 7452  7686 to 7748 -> 0.97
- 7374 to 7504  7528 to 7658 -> 0.98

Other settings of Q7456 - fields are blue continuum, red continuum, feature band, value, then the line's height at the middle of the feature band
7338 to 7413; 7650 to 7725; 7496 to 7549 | -0.3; 12.9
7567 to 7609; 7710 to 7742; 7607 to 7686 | 0.3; 12.8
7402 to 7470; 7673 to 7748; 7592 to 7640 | -0.8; 12.8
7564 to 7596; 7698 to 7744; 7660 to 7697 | 0.6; 12.7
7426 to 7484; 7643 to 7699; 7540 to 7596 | -0.5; 12.8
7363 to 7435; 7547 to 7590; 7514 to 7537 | -0.2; 12.9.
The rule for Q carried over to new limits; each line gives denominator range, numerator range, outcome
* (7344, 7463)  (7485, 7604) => 0.98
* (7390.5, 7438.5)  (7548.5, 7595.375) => 0.98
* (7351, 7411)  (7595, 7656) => 0.97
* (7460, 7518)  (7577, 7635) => 1.00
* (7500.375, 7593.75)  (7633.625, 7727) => 0.98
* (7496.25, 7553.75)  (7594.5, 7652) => 1.00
